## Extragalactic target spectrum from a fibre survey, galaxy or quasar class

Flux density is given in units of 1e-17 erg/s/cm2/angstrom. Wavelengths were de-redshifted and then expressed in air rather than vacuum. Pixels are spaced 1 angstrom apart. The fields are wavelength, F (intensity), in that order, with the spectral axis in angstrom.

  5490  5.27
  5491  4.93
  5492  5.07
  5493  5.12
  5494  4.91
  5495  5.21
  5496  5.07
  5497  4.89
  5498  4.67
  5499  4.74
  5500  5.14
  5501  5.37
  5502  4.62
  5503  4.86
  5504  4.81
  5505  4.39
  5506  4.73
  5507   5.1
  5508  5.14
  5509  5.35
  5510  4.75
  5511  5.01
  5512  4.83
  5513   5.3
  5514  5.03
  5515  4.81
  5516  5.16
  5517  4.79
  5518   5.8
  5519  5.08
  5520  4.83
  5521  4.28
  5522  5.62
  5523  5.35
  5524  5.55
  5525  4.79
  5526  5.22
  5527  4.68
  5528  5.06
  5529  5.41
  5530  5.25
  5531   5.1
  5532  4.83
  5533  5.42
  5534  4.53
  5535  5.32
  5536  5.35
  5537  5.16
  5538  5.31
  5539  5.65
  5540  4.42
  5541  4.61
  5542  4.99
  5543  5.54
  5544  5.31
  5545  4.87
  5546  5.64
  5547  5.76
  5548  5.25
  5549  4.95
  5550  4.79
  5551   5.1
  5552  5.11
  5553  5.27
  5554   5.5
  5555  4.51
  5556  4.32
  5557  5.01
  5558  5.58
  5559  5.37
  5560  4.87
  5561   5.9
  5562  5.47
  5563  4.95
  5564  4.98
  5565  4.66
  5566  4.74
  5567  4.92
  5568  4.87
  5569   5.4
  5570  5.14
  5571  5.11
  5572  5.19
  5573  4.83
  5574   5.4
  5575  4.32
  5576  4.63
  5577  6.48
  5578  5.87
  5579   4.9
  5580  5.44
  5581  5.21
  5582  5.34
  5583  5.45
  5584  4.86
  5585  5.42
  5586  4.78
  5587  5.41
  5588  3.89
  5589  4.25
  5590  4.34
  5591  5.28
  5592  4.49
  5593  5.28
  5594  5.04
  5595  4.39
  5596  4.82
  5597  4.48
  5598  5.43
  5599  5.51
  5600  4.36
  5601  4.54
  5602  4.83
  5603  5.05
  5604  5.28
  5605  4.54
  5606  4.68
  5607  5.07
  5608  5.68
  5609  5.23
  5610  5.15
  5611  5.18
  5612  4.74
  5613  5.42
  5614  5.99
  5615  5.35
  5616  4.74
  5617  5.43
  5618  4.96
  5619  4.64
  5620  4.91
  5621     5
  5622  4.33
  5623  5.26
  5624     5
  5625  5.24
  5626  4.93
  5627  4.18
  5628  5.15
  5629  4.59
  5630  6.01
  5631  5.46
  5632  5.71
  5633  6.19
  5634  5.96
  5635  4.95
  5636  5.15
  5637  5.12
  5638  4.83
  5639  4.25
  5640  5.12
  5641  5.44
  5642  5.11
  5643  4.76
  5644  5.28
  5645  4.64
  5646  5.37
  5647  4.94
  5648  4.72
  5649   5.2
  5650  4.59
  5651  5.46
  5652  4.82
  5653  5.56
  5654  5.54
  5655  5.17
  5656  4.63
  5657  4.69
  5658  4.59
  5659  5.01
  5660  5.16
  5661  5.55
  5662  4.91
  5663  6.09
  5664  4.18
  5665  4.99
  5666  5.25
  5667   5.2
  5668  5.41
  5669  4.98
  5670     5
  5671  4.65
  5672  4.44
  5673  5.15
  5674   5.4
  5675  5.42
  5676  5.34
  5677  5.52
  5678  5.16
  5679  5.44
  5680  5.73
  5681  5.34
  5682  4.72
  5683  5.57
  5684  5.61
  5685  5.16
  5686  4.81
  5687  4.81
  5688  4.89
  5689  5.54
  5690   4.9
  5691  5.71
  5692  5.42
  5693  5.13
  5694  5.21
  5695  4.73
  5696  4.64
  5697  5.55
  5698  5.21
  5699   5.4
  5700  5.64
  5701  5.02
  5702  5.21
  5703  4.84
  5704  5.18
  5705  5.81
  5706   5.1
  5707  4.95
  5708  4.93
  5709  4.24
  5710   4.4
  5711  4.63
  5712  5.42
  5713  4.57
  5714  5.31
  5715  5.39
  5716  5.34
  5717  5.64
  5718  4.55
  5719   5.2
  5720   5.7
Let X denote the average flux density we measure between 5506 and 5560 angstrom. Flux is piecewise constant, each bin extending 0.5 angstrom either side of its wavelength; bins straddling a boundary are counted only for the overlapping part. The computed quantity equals 5.1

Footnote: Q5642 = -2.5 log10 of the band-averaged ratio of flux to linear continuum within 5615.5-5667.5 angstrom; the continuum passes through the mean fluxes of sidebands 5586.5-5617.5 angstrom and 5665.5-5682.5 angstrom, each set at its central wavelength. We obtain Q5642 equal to 0.00 mag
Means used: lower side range 4.96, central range 5.08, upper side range 5.19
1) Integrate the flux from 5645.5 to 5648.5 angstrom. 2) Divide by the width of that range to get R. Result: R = 5.01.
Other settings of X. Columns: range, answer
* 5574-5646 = 5.06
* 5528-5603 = 5.06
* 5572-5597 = 5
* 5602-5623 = 5.07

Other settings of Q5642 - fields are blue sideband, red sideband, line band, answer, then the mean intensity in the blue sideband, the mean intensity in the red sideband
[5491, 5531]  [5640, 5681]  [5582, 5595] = 0.04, 5.02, 5.12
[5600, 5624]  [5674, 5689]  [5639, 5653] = 0.03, 5.03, 5.27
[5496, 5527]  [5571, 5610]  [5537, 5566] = -0.03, 5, 5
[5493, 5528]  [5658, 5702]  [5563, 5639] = 0.01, 5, 5.18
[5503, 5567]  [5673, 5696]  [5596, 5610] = 0.04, 5.08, 5.24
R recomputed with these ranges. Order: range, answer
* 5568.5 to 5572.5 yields 5.21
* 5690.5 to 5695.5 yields 5.24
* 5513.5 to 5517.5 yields 4.95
